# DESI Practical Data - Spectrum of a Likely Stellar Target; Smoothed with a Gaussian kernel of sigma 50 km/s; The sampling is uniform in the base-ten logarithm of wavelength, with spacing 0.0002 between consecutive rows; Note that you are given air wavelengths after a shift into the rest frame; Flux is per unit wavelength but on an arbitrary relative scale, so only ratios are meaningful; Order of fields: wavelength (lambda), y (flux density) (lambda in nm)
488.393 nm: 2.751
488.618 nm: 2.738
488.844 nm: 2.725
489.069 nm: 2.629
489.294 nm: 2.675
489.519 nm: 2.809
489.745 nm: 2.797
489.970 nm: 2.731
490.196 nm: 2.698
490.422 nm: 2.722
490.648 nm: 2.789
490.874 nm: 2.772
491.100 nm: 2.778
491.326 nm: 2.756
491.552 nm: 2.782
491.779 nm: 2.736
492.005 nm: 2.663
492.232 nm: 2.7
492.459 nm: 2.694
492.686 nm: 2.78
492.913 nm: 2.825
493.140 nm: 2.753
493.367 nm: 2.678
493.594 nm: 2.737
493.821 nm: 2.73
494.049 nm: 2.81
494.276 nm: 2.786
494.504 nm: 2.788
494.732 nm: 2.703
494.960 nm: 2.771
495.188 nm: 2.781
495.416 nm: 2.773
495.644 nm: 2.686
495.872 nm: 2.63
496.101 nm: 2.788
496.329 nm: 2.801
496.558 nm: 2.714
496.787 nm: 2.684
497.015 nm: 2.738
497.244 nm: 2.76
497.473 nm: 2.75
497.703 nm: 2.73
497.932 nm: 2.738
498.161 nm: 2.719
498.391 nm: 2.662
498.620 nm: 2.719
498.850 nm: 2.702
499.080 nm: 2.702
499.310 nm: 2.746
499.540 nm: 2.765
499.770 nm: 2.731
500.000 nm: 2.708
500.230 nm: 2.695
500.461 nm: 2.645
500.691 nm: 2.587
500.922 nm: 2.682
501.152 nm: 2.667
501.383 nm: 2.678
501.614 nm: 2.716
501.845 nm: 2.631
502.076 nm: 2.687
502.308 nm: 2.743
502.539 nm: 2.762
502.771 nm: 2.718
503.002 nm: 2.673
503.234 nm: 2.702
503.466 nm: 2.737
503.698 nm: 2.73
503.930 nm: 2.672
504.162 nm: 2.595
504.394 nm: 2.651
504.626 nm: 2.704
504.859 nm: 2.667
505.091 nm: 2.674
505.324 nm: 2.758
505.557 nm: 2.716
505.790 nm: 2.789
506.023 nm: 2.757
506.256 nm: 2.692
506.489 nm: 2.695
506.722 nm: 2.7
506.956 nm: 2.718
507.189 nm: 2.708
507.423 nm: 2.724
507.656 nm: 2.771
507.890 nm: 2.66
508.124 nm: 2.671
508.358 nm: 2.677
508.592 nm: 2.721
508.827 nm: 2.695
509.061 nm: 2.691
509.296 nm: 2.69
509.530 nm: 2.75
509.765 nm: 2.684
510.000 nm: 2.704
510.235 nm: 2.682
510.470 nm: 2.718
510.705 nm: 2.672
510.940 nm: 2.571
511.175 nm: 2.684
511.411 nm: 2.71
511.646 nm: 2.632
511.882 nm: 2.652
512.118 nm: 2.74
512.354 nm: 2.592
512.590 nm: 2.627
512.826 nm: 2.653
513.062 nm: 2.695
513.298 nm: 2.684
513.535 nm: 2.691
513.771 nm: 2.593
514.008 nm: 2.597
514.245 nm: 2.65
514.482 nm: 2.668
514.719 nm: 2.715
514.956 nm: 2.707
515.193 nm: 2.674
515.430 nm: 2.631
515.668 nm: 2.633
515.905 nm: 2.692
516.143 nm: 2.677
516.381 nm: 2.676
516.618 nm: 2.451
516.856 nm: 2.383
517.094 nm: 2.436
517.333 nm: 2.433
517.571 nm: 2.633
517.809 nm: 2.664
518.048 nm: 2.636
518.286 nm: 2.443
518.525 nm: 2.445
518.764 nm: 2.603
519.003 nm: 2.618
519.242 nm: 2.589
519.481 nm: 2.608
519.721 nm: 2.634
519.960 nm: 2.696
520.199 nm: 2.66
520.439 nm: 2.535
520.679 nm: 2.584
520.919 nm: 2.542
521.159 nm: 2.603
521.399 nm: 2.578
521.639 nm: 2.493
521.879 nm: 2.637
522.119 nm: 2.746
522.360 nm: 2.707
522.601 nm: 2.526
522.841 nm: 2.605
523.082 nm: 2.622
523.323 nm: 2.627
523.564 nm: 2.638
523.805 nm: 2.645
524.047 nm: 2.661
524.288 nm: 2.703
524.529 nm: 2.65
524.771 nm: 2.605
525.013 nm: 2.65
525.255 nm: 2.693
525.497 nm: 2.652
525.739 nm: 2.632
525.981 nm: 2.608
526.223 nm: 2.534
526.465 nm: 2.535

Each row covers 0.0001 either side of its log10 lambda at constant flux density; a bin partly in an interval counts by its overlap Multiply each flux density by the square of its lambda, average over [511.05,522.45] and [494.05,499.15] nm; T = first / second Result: 1.04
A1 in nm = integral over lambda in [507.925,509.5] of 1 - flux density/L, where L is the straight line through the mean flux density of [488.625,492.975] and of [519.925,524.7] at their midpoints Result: -0.012 nm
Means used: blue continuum 2.74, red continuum 2.62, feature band 2.69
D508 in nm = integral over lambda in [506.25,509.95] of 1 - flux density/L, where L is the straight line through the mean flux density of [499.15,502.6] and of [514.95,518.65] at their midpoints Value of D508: -0.09 nm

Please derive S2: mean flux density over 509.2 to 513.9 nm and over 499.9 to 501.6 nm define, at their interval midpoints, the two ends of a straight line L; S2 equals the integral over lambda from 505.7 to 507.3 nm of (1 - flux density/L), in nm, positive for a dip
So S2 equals -0.03 nm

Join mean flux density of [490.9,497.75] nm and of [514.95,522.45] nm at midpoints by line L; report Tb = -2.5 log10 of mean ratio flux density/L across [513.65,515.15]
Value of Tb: -0.02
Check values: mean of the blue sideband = 2.74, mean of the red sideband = 2.59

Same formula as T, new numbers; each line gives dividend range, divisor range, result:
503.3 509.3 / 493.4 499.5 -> 1.03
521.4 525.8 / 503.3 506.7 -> 1.05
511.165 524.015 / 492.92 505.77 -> 1.04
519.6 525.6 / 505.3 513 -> 1.03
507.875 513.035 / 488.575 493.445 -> 1.06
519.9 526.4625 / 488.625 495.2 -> 1.08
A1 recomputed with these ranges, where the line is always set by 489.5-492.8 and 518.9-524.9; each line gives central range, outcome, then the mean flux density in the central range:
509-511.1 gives -0.013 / 2.68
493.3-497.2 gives -0.020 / 2.74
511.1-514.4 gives 0.001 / 2.66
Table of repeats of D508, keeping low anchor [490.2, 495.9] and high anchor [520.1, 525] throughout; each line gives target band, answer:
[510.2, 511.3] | 0.00 nm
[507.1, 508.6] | -0.01 nm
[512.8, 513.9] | 0.00 nm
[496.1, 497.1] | 0.00 nm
